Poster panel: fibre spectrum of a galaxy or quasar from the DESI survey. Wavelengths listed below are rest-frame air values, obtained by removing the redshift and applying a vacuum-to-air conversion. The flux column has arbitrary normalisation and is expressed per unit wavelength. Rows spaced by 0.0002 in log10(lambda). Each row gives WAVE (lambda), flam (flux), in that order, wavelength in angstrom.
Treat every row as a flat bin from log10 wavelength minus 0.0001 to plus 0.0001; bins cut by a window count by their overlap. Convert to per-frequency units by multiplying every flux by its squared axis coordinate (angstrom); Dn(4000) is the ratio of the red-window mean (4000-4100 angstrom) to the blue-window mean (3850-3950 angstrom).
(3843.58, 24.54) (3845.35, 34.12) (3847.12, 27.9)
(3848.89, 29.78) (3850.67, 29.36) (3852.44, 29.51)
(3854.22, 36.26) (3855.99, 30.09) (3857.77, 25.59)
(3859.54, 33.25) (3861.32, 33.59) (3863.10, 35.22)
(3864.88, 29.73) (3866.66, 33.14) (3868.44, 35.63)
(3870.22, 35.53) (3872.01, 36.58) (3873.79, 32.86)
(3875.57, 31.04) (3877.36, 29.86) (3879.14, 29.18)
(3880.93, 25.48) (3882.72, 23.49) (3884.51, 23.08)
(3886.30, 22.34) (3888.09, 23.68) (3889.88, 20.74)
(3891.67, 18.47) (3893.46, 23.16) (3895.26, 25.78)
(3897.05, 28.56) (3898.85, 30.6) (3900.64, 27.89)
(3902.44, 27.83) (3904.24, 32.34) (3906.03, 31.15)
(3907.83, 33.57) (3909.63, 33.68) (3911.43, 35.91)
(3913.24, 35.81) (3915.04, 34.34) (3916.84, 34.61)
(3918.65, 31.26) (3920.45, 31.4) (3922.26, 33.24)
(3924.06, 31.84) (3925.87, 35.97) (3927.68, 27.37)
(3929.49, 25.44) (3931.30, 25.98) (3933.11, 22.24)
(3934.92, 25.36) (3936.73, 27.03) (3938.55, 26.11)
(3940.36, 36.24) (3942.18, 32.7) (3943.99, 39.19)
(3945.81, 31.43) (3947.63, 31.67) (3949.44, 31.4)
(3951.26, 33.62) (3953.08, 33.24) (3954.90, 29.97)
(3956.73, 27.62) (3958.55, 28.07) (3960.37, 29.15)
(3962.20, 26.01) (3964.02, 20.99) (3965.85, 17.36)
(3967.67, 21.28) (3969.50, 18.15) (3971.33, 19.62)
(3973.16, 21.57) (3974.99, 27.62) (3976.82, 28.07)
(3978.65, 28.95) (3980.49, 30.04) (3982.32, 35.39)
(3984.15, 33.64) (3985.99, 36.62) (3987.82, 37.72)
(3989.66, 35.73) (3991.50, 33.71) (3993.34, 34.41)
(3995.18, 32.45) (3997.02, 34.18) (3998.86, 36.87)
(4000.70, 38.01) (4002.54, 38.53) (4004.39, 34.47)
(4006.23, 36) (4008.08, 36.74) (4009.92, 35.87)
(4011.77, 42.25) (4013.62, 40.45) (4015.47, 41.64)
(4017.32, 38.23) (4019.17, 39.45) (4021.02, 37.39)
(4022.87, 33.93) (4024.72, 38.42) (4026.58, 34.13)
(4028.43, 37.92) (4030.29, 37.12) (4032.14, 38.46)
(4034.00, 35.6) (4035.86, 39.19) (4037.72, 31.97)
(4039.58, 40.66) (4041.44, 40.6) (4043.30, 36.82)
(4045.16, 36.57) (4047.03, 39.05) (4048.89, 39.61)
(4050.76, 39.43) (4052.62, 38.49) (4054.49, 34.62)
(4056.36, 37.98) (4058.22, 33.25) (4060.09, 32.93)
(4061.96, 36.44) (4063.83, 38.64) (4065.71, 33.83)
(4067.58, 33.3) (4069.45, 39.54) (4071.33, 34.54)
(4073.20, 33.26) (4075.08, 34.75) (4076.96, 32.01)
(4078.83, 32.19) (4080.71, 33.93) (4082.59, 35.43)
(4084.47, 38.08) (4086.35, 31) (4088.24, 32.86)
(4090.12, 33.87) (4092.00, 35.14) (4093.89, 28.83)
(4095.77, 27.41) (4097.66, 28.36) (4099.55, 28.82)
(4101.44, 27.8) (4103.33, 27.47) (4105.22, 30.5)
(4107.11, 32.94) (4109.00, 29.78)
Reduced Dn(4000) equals 1.3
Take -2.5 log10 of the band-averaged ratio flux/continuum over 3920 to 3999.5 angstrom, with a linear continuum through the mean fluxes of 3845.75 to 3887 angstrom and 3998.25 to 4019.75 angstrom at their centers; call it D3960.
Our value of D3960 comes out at 0.195 mag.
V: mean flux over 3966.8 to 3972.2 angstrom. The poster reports 19.7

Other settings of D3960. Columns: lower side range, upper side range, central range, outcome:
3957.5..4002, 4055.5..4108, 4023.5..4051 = -0.19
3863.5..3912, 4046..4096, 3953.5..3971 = 0.27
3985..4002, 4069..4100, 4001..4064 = -0.09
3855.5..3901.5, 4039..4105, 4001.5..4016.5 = -0.18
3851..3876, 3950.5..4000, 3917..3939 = 0.07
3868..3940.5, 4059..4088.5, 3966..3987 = 0.17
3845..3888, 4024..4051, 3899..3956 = 0.06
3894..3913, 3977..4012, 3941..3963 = 0.06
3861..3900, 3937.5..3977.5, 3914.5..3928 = -0.16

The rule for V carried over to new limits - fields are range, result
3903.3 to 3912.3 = 33.3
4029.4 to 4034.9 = 37.1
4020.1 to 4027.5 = 36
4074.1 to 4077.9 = 33.4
